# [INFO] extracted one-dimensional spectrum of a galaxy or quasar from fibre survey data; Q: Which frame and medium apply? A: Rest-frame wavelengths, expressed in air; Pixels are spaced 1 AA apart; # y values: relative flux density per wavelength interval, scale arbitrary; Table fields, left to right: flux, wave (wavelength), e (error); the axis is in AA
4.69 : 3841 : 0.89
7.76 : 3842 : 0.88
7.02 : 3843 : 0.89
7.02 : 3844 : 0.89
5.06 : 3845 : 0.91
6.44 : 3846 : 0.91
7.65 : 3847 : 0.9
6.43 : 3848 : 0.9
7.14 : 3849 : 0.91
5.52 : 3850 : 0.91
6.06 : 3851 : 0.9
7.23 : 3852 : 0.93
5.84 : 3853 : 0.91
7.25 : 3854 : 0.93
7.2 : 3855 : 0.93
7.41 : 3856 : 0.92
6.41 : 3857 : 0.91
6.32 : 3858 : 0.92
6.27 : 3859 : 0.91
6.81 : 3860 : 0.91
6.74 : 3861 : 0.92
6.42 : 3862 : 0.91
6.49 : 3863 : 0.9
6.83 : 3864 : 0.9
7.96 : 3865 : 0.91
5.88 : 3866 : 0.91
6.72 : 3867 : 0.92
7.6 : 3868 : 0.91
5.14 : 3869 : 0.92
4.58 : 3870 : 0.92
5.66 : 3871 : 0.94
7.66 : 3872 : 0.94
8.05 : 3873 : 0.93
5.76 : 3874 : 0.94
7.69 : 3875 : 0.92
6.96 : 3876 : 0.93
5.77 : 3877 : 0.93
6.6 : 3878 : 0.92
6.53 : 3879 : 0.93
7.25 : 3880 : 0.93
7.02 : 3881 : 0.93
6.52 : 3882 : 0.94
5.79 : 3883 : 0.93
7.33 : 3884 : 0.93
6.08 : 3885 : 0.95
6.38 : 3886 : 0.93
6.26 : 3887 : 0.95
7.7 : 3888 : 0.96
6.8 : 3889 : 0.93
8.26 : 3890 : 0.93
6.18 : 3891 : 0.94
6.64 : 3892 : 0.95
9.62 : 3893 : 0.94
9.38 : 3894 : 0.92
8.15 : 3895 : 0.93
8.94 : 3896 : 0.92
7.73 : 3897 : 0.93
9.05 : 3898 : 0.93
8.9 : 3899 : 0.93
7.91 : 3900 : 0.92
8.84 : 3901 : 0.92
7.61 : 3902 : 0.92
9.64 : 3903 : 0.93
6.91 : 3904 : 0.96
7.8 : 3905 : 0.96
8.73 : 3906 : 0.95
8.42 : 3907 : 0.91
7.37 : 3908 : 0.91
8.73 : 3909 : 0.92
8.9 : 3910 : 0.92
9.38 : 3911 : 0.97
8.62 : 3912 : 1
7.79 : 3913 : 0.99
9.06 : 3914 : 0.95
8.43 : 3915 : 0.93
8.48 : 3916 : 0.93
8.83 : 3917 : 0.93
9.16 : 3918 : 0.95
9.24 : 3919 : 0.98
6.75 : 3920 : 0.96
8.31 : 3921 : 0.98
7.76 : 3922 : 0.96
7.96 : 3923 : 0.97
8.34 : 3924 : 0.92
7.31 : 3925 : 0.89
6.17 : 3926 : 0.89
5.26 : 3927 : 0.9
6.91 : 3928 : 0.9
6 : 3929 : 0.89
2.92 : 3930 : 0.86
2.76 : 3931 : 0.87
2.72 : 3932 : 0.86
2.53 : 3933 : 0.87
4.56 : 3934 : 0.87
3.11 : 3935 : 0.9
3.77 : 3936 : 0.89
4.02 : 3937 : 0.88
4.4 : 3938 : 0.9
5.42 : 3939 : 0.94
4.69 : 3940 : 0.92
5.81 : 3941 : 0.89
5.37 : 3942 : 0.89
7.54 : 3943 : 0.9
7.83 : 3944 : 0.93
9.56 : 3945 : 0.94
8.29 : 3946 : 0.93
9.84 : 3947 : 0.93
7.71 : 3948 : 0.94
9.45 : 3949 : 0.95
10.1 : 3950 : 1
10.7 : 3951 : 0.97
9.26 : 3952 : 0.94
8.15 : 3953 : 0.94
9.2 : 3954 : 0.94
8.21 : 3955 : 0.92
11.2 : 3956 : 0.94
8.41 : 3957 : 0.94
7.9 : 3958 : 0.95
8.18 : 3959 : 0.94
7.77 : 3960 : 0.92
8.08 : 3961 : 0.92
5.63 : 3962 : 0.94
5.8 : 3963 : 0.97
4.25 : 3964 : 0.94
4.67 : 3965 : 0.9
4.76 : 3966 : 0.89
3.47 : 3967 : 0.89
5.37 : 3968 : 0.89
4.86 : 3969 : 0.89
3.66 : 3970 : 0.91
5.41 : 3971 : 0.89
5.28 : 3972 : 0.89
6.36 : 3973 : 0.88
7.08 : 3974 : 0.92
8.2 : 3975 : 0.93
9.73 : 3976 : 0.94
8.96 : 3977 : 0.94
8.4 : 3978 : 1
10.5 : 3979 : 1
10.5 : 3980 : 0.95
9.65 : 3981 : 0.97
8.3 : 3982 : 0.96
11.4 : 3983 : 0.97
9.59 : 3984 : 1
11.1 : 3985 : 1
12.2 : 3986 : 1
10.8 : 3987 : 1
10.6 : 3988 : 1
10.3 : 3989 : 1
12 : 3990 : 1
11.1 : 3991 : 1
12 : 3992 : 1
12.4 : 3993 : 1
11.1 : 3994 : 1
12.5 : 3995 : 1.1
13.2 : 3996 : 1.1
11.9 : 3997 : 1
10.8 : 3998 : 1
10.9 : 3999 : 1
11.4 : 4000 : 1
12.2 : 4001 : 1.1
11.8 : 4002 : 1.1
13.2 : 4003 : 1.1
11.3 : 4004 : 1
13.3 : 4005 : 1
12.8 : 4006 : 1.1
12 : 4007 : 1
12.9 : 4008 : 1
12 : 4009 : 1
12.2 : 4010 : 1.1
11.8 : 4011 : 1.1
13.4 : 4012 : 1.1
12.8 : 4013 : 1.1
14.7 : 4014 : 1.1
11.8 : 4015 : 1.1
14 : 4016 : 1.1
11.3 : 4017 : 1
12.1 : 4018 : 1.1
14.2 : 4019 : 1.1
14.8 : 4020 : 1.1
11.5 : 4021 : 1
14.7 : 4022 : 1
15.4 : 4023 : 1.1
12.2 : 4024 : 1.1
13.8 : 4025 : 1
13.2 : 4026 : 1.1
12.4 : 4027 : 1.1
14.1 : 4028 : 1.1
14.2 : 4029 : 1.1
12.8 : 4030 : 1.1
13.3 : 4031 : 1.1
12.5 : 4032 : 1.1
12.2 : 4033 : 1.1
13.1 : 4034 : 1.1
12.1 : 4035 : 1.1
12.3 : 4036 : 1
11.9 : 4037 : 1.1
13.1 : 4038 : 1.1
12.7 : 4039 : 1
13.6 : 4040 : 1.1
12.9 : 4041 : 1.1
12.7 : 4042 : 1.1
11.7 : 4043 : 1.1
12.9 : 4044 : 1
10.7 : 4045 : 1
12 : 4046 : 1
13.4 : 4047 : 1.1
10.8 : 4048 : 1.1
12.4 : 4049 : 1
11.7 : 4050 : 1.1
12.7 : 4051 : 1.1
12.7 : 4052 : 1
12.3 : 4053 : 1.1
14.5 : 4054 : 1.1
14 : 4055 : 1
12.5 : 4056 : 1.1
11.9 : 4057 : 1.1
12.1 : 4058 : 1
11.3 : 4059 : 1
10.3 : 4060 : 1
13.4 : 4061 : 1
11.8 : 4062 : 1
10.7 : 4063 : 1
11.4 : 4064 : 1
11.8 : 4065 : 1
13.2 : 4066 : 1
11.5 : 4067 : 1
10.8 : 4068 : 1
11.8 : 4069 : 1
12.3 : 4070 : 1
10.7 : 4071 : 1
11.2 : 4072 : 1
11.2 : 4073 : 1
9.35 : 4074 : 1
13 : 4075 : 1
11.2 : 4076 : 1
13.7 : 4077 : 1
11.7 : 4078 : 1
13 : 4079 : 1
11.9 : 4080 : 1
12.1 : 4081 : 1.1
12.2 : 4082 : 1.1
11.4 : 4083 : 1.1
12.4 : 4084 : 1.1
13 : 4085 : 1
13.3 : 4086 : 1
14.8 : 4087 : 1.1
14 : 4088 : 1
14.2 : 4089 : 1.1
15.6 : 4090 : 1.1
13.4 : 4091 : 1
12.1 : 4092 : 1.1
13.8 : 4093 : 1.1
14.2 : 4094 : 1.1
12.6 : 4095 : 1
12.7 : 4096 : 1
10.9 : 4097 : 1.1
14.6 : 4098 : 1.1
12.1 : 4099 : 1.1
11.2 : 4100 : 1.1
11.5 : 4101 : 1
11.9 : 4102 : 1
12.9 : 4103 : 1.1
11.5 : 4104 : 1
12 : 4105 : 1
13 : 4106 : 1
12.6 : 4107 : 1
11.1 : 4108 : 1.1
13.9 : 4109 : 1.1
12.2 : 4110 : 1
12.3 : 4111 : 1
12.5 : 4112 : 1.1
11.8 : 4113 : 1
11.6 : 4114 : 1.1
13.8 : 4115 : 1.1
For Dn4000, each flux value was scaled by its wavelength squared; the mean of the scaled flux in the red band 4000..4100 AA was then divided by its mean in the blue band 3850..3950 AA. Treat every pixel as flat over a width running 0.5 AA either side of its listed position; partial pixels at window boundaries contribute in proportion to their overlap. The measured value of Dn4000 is 1.9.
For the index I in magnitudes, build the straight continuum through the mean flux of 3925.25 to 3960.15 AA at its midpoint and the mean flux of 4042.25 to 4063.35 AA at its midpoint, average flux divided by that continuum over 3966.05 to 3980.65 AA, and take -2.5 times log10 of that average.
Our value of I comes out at 0.195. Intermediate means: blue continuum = 6.73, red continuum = 12.2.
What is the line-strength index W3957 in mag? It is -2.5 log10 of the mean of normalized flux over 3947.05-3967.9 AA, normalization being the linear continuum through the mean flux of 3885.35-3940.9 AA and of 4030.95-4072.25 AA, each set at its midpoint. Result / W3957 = 0.138 mag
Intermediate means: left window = 7.11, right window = 12.2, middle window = 7.65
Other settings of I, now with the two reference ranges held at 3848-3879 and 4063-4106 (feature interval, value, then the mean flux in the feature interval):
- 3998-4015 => -0.19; 12.4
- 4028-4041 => -0.16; 12.9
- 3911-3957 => 0.18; 7.14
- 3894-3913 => -0.11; 8.43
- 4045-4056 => -0.10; 12.6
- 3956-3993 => 0.16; 8.22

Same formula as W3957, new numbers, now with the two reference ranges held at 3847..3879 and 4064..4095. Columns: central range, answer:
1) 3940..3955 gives 0.07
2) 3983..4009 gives -0.15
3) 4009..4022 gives -0.20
